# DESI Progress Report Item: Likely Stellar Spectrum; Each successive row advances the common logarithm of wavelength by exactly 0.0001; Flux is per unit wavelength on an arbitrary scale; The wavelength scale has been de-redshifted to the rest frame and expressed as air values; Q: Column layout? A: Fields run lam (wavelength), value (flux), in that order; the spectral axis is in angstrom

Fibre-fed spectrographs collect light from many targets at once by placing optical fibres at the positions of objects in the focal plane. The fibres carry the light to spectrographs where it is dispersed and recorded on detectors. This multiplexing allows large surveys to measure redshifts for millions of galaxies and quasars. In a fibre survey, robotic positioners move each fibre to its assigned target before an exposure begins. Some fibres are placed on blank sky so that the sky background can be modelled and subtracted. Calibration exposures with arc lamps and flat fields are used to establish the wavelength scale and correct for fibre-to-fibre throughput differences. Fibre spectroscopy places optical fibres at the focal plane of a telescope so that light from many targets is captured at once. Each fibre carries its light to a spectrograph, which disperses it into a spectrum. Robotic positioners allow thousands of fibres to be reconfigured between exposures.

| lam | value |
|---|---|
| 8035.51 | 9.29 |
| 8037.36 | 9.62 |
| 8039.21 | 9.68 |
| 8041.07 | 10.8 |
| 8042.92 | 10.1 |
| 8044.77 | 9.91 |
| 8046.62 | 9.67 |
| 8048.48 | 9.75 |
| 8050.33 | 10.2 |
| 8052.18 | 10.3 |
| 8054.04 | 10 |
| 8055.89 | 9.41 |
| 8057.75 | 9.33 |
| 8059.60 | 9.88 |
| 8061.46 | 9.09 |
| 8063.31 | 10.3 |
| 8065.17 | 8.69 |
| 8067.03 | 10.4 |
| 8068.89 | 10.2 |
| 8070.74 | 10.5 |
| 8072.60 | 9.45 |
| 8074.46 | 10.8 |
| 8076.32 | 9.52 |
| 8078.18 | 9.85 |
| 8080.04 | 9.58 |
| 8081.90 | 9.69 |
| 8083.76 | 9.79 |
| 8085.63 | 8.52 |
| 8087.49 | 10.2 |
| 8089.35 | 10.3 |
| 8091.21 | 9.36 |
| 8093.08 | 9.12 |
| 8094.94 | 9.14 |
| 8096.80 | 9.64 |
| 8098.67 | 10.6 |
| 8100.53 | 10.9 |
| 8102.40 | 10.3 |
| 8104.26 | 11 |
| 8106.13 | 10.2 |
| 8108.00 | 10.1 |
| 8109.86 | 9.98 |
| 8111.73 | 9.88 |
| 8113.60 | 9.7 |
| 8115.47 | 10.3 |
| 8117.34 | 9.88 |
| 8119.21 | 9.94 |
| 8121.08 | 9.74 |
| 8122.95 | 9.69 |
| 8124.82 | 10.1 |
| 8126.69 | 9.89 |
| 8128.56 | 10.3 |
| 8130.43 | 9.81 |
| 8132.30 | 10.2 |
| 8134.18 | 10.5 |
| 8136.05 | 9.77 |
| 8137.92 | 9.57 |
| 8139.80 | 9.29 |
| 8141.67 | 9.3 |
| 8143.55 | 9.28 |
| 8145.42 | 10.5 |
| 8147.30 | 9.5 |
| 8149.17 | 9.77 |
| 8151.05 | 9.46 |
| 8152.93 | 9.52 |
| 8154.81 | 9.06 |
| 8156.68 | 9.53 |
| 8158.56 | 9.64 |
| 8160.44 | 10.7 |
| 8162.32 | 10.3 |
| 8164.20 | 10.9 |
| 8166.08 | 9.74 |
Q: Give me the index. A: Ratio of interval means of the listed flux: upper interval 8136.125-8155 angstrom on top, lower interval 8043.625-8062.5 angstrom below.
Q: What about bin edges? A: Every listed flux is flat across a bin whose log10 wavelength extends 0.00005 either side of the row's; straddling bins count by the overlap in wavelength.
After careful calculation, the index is 0.98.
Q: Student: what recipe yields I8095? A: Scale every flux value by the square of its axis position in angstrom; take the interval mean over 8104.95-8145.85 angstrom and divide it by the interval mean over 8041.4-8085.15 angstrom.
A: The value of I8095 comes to 1.02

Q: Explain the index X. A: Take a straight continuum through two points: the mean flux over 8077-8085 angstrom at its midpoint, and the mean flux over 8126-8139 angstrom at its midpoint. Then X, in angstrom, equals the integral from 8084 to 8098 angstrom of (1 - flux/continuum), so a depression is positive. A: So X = 0.33 angstrom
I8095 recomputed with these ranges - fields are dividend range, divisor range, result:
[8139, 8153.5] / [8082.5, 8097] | 1.02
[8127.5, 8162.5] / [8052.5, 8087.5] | 1.02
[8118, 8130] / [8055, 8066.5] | 1.06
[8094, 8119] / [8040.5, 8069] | 1.04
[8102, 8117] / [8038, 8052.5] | 1.03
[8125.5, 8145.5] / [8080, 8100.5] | 1.03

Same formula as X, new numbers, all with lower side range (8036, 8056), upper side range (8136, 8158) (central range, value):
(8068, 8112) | -0.8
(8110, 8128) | -0.5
